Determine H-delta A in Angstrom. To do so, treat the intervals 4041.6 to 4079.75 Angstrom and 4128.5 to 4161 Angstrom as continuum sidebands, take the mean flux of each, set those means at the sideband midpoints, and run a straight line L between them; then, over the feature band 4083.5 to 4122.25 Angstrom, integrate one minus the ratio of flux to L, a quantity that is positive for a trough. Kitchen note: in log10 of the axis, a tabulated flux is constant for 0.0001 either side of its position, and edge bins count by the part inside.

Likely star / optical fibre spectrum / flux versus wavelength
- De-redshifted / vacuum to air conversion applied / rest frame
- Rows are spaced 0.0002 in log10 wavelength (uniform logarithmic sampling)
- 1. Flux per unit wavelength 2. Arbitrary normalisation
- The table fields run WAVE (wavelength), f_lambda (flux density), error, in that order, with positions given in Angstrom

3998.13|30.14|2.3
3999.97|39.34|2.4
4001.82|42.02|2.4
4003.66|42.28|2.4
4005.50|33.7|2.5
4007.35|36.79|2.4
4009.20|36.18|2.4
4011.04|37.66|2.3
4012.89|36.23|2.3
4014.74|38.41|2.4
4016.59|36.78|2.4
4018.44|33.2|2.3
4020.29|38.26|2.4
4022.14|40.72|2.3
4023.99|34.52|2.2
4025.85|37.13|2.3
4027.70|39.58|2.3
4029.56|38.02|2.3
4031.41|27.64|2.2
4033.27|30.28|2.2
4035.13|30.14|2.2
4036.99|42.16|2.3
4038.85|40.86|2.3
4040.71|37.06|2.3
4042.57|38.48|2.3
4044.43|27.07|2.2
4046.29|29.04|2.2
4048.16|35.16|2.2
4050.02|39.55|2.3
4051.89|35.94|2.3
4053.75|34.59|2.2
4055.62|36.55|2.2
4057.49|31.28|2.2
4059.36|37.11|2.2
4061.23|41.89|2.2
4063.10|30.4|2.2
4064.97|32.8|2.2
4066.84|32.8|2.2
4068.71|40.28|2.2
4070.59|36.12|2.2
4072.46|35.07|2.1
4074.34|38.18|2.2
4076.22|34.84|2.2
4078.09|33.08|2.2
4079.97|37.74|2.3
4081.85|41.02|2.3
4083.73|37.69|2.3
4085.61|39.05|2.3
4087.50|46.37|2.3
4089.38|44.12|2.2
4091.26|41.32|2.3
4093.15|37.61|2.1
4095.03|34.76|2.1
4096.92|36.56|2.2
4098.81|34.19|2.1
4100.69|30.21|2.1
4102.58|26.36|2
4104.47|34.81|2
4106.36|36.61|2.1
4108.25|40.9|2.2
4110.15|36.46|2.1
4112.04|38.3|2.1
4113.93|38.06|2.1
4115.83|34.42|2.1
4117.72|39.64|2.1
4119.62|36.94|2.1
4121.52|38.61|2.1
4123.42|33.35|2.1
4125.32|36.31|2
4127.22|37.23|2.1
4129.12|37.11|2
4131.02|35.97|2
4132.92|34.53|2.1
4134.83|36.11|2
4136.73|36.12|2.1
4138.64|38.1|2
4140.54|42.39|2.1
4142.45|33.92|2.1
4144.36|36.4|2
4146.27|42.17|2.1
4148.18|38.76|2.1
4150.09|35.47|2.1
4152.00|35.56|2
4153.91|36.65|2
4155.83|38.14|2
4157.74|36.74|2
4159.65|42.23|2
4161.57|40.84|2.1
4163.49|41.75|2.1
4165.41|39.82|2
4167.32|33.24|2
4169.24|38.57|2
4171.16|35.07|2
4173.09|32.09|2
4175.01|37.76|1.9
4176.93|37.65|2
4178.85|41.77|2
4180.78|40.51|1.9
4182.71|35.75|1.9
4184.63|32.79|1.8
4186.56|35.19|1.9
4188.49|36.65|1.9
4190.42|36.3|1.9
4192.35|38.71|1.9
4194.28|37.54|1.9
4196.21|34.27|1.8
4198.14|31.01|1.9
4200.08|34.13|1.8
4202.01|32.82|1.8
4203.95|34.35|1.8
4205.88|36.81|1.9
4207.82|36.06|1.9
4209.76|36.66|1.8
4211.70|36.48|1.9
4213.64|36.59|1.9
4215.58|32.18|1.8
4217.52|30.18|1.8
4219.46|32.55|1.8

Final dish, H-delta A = -1.1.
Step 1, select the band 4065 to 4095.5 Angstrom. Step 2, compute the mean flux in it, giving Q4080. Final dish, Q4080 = 38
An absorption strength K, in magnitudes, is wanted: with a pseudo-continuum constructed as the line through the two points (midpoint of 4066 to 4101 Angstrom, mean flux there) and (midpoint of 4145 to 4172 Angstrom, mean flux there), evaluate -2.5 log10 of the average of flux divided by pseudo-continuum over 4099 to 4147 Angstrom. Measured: 0.04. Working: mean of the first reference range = 37.6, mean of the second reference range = 38.2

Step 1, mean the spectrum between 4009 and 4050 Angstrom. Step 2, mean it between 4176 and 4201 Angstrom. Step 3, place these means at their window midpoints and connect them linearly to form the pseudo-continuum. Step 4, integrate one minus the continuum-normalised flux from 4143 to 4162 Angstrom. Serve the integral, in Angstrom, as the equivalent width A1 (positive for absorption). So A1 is -1.0 Angstrom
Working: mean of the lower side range 35.7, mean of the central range 38.1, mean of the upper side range 36.3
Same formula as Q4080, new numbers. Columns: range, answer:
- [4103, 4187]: 37.2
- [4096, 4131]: 35.9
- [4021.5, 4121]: 36.3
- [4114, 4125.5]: 36.7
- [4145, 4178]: 37.8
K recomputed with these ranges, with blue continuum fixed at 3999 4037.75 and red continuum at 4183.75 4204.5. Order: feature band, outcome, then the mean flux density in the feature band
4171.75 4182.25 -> -0.08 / 37.7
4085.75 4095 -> -0.15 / 41.3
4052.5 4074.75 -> 0.02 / 35.5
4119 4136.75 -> -0.02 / 36.2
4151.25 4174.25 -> -0.07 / 37.6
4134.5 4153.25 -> -0.06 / 37.5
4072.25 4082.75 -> -0.02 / 36.7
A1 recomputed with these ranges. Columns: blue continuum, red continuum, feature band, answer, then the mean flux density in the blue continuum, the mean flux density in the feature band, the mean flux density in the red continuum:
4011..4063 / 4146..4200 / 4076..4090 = -1.20 Angstrom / 35.8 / 39.4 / 37.1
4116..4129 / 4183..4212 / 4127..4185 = -2.16 Angstrom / 36.9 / 37.5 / 35.3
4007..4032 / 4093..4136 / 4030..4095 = -0.02 Angstrom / 36.6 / 36.3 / 35.8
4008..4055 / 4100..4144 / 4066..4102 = -1.27 Angstrom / 35.8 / 37.3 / 36.2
